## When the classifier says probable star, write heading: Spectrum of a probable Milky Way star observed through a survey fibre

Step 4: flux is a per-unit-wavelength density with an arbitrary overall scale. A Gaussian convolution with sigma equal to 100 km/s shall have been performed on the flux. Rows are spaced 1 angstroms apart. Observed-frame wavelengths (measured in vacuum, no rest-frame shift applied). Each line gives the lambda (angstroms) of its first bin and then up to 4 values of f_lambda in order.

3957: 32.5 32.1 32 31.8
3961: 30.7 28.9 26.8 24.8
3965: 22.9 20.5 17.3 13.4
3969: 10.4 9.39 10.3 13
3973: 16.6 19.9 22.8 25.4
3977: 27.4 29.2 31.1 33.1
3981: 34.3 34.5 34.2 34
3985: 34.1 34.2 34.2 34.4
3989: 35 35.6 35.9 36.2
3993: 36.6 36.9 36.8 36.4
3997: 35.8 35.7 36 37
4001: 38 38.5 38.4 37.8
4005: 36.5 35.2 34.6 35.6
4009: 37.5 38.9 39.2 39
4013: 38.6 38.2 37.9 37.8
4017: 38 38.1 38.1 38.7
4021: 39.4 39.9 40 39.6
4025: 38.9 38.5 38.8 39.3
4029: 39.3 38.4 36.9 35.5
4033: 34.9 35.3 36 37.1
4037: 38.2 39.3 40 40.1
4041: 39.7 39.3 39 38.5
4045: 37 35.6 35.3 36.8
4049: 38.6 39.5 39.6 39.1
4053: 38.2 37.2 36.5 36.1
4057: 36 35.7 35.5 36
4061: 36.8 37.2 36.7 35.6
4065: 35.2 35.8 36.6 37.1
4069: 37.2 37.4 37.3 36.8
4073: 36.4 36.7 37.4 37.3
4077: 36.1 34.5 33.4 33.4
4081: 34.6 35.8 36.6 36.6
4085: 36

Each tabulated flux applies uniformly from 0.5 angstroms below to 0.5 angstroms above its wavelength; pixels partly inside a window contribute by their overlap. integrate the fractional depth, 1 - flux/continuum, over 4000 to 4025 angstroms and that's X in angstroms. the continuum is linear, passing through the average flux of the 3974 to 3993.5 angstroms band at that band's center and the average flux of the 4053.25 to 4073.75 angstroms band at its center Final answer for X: -3.1 angstroms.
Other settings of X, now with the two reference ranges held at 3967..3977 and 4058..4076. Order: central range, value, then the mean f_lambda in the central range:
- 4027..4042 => -4.20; 37.9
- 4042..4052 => -1.74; 37.9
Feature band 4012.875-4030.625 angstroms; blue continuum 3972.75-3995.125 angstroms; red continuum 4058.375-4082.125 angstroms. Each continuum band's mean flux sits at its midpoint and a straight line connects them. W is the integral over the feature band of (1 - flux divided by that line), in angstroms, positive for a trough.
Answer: -2.6 angstroms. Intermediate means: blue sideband 31.9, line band 38.7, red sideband 36.1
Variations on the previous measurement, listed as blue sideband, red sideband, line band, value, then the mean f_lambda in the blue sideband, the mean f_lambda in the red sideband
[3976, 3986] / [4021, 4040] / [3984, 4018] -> -2.03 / 32.2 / 38.2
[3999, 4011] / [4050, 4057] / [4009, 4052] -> -0.90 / 37.1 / 37.8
